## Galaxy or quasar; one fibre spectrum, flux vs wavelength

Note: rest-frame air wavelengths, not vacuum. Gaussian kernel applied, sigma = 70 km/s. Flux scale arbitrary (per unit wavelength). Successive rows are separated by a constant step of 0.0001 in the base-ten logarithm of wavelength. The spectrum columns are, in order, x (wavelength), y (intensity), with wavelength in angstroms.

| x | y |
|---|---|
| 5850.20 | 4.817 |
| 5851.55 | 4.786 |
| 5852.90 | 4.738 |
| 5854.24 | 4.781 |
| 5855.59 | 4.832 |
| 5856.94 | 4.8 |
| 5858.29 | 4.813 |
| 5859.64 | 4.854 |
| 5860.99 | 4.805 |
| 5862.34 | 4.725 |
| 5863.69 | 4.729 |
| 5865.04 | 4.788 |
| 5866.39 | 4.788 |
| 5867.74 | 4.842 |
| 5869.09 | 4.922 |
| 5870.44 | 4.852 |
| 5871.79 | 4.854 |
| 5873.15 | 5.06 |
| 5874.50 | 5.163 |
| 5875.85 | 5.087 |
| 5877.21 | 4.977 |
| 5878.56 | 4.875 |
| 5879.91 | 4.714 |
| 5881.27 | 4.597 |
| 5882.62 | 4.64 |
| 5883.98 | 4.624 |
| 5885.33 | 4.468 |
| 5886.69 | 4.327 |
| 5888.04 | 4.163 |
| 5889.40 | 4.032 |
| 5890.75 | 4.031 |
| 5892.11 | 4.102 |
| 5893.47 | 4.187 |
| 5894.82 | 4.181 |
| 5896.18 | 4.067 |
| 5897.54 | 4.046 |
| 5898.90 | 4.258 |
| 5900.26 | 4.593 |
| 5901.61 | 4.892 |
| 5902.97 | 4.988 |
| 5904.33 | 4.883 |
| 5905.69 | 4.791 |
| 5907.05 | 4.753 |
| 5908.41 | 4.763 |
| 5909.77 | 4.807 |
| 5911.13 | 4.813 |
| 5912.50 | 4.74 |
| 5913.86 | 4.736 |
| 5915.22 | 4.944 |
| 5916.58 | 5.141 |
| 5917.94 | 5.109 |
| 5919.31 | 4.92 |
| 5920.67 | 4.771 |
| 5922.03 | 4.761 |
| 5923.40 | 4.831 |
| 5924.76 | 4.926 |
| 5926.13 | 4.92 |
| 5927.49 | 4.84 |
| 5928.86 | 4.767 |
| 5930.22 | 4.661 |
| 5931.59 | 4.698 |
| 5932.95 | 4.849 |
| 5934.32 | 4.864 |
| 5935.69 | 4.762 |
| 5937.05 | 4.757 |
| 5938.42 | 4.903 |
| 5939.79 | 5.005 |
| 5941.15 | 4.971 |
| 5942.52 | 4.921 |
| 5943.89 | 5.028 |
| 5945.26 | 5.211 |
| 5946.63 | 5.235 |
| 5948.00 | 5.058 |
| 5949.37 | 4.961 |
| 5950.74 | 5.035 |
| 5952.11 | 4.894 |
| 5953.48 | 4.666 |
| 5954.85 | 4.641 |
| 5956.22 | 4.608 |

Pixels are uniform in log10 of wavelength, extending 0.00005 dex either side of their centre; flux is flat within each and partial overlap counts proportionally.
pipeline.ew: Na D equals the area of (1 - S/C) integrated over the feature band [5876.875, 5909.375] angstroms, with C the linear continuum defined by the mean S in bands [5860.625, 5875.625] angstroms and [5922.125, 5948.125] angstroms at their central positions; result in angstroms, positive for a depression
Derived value 2.6 angstroms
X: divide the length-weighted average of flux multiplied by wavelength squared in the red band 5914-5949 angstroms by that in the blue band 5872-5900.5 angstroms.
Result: 1.1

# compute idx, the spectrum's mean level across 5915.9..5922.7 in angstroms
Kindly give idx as 4.94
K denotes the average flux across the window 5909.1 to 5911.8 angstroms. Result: 4.81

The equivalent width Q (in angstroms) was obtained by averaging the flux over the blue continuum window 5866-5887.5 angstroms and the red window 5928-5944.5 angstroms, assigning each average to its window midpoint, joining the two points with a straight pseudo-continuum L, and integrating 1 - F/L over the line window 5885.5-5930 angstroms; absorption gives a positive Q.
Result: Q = 1.8 angstroms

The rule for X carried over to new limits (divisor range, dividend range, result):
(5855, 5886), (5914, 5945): 1.03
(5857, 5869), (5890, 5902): 0.90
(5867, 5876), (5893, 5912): 0.93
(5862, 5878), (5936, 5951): 1.05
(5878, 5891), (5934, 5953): 1.14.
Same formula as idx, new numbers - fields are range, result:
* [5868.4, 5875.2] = 4.97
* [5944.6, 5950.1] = 5.11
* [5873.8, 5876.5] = 5.13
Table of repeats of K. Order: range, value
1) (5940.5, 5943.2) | 4.94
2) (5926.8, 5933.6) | 4.77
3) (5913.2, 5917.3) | 4.95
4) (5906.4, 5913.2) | 4.77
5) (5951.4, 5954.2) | 4.78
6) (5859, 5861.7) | 4.83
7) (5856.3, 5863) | 4.8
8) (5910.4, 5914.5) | 4.76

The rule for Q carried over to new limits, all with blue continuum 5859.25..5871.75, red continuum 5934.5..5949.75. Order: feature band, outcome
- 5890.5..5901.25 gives 1.48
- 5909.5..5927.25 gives 0.18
